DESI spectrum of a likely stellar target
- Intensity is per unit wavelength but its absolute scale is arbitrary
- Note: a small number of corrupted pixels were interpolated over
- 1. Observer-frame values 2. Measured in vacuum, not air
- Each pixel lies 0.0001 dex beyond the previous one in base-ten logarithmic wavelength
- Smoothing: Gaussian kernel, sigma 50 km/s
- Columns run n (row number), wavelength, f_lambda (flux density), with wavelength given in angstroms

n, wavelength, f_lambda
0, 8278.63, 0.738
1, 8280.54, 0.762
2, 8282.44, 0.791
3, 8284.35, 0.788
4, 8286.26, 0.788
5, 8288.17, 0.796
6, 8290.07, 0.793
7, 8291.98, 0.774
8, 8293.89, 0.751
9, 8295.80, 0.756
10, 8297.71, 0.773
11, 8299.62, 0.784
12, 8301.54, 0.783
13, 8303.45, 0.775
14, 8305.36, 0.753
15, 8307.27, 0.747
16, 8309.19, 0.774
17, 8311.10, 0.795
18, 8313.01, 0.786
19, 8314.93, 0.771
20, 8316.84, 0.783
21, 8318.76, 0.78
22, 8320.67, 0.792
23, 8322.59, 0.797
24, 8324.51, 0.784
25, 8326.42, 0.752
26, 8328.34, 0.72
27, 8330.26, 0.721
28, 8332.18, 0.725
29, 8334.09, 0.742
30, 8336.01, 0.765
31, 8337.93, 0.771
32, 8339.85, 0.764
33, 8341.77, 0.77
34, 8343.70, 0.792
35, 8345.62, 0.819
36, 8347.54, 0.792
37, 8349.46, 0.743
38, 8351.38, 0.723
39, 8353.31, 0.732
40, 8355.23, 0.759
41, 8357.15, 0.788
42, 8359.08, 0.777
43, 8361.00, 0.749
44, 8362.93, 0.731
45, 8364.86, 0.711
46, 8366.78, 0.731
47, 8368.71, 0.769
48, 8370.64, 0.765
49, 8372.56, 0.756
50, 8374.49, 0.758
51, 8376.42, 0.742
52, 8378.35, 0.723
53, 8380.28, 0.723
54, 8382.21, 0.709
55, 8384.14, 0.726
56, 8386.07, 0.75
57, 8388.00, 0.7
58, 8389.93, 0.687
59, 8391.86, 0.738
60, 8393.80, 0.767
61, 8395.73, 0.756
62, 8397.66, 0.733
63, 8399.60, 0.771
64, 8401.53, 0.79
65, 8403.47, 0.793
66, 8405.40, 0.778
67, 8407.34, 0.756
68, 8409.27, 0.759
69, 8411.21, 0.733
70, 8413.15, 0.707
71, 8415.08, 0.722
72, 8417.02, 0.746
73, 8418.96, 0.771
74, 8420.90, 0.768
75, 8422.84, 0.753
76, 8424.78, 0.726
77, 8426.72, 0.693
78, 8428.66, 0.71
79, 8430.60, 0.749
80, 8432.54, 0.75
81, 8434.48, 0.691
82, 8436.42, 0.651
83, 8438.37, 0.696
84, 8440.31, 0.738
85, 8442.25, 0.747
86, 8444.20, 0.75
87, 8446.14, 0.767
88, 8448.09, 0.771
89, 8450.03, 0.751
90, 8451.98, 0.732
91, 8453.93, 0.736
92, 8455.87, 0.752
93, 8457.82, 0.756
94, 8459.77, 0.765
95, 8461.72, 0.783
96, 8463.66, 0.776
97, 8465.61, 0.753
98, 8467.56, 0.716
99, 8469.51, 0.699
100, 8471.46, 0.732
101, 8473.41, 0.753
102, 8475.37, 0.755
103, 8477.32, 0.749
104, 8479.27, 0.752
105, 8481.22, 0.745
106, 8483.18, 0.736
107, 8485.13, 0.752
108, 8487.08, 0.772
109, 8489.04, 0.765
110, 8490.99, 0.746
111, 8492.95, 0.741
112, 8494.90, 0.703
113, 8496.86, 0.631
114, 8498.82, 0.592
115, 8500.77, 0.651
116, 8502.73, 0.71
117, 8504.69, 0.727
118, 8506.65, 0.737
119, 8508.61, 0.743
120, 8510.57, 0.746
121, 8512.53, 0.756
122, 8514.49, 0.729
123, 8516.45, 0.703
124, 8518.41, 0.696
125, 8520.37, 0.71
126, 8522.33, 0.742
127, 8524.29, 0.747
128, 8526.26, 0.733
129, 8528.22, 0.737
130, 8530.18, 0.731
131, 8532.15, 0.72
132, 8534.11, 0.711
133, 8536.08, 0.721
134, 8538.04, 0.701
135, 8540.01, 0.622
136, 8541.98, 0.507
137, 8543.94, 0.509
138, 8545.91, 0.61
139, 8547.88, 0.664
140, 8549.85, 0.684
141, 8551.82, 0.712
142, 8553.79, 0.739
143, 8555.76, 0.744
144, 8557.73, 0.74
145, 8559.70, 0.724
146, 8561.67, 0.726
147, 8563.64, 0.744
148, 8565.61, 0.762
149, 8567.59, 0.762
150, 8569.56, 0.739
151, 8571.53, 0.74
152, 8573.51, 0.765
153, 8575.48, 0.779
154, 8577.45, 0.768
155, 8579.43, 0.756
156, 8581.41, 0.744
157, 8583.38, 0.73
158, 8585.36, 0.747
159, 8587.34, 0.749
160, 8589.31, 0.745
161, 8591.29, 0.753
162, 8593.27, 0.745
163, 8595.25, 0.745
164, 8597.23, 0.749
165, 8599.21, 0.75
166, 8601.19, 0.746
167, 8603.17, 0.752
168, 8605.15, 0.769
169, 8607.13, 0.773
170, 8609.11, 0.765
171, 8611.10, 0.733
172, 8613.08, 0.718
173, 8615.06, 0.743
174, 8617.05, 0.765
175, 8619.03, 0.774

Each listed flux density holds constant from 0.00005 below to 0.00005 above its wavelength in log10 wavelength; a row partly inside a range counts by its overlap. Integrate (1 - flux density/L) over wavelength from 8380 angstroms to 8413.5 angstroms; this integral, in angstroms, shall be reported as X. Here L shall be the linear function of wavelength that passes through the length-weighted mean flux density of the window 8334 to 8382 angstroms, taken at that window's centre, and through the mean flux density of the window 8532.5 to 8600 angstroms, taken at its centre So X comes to 0.2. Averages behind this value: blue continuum 0.755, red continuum 0.717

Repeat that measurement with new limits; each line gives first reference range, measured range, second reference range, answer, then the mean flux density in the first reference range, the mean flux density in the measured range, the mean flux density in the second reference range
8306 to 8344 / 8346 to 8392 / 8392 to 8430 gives 0.92 angstroms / 0.766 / 0.742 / 0.749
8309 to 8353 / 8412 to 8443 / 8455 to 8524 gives 0.79 angstroms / 0.767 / 0.726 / 0.731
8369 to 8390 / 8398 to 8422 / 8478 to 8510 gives -0.89 angstroms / 0.734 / 0.757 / 0.72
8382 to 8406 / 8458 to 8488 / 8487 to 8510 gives -1.34 angstroms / 0.747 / 0.749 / 0.708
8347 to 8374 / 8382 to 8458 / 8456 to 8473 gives 1.00 angstroms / 0.751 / 0.74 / 0.748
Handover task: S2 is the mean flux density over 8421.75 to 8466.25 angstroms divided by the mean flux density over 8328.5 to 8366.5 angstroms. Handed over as 0.98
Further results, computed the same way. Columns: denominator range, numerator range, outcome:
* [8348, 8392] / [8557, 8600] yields 1.01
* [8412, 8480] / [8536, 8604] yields 0.97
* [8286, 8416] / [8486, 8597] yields 0.95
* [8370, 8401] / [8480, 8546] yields 0.95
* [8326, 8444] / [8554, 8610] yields 1.01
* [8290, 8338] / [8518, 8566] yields 0.91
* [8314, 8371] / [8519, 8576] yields 0.93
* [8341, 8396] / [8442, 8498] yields 0.99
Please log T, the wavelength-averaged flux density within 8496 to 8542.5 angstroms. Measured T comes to 0.702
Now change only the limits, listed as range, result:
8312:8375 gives 0.761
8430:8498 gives 0.738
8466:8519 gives 0.724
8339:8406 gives 0.752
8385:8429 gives 0.744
